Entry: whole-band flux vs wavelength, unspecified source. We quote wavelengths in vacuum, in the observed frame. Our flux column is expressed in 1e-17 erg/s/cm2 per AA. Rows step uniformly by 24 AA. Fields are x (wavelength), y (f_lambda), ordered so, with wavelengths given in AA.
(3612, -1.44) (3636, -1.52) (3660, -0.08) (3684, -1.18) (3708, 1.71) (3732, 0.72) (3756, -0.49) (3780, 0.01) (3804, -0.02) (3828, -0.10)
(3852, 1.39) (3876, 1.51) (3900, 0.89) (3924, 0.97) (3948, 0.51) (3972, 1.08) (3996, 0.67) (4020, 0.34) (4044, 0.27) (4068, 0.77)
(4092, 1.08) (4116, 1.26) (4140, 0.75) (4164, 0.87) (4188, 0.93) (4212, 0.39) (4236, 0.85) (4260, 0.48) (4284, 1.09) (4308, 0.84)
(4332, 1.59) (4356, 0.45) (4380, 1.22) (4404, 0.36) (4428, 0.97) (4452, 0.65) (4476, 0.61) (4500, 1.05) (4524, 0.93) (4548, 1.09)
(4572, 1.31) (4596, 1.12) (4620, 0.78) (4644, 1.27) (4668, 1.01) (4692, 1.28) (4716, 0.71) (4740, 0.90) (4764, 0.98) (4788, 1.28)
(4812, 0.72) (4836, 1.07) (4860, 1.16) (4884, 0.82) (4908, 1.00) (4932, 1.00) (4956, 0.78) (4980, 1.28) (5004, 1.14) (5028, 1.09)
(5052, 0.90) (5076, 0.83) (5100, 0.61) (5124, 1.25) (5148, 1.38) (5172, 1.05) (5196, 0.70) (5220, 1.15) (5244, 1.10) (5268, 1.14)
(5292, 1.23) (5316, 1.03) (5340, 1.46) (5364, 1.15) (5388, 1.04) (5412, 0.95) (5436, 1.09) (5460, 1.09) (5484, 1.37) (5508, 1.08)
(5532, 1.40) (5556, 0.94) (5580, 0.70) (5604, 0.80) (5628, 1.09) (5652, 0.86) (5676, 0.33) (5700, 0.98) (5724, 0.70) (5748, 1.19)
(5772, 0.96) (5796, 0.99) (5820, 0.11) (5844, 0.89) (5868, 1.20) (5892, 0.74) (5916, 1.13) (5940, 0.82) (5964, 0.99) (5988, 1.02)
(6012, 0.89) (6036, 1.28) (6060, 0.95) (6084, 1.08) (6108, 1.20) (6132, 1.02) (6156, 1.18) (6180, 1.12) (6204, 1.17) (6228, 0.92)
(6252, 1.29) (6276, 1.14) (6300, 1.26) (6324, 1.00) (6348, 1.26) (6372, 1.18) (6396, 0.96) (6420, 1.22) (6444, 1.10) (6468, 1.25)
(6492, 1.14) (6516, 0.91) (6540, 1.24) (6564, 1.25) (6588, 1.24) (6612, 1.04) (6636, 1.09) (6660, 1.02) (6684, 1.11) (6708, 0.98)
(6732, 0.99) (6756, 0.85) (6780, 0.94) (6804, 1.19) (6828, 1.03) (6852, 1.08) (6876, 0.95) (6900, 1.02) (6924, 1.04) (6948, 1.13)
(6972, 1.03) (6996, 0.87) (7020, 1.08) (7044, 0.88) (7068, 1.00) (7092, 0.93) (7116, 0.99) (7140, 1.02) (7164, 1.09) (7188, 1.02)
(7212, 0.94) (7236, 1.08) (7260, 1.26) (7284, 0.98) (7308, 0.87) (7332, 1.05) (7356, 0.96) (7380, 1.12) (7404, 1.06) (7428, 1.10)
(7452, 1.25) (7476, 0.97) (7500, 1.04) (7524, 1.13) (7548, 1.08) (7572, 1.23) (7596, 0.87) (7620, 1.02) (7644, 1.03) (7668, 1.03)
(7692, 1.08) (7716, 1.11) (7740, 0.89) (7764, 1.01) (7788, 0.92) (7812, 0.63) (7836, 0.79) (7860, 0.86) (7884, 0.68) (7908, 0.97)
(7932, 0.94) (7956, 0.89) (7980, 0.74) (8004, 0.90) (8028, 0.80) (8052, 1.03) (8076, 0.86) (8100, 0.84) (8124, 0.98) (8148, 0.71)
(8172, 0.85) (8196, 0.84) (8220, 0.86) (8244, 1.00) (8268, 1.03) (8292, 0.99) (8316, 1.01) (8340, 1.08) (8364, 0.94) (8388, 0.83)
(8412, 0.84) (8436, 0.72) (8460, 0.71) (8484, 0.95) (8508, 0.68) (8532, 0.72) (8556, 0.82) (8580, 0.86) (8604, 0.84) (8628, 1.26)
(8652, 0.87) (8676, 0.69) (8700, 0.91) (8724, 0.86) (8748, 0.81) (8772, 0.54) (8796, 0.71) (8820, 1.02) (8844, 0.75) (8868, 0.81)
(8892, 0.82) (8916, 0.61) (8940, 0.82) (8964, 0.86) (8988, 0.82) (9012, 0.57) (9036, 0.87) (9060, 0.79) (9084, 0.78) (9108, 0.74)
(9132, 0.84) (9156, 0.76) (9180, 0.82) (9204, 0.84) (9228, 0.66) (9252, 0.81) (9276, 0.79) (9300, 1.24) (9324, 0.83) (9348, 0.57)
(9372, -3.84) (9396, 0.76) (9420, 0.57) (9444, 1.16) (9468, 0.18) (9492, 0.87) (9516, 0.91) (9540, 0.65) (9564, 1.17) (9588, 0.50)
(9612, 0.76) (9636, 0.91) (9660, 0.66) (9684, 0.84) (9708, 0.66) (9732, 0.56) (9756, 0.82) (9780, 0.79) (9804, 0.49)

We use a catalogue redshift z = 0.11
